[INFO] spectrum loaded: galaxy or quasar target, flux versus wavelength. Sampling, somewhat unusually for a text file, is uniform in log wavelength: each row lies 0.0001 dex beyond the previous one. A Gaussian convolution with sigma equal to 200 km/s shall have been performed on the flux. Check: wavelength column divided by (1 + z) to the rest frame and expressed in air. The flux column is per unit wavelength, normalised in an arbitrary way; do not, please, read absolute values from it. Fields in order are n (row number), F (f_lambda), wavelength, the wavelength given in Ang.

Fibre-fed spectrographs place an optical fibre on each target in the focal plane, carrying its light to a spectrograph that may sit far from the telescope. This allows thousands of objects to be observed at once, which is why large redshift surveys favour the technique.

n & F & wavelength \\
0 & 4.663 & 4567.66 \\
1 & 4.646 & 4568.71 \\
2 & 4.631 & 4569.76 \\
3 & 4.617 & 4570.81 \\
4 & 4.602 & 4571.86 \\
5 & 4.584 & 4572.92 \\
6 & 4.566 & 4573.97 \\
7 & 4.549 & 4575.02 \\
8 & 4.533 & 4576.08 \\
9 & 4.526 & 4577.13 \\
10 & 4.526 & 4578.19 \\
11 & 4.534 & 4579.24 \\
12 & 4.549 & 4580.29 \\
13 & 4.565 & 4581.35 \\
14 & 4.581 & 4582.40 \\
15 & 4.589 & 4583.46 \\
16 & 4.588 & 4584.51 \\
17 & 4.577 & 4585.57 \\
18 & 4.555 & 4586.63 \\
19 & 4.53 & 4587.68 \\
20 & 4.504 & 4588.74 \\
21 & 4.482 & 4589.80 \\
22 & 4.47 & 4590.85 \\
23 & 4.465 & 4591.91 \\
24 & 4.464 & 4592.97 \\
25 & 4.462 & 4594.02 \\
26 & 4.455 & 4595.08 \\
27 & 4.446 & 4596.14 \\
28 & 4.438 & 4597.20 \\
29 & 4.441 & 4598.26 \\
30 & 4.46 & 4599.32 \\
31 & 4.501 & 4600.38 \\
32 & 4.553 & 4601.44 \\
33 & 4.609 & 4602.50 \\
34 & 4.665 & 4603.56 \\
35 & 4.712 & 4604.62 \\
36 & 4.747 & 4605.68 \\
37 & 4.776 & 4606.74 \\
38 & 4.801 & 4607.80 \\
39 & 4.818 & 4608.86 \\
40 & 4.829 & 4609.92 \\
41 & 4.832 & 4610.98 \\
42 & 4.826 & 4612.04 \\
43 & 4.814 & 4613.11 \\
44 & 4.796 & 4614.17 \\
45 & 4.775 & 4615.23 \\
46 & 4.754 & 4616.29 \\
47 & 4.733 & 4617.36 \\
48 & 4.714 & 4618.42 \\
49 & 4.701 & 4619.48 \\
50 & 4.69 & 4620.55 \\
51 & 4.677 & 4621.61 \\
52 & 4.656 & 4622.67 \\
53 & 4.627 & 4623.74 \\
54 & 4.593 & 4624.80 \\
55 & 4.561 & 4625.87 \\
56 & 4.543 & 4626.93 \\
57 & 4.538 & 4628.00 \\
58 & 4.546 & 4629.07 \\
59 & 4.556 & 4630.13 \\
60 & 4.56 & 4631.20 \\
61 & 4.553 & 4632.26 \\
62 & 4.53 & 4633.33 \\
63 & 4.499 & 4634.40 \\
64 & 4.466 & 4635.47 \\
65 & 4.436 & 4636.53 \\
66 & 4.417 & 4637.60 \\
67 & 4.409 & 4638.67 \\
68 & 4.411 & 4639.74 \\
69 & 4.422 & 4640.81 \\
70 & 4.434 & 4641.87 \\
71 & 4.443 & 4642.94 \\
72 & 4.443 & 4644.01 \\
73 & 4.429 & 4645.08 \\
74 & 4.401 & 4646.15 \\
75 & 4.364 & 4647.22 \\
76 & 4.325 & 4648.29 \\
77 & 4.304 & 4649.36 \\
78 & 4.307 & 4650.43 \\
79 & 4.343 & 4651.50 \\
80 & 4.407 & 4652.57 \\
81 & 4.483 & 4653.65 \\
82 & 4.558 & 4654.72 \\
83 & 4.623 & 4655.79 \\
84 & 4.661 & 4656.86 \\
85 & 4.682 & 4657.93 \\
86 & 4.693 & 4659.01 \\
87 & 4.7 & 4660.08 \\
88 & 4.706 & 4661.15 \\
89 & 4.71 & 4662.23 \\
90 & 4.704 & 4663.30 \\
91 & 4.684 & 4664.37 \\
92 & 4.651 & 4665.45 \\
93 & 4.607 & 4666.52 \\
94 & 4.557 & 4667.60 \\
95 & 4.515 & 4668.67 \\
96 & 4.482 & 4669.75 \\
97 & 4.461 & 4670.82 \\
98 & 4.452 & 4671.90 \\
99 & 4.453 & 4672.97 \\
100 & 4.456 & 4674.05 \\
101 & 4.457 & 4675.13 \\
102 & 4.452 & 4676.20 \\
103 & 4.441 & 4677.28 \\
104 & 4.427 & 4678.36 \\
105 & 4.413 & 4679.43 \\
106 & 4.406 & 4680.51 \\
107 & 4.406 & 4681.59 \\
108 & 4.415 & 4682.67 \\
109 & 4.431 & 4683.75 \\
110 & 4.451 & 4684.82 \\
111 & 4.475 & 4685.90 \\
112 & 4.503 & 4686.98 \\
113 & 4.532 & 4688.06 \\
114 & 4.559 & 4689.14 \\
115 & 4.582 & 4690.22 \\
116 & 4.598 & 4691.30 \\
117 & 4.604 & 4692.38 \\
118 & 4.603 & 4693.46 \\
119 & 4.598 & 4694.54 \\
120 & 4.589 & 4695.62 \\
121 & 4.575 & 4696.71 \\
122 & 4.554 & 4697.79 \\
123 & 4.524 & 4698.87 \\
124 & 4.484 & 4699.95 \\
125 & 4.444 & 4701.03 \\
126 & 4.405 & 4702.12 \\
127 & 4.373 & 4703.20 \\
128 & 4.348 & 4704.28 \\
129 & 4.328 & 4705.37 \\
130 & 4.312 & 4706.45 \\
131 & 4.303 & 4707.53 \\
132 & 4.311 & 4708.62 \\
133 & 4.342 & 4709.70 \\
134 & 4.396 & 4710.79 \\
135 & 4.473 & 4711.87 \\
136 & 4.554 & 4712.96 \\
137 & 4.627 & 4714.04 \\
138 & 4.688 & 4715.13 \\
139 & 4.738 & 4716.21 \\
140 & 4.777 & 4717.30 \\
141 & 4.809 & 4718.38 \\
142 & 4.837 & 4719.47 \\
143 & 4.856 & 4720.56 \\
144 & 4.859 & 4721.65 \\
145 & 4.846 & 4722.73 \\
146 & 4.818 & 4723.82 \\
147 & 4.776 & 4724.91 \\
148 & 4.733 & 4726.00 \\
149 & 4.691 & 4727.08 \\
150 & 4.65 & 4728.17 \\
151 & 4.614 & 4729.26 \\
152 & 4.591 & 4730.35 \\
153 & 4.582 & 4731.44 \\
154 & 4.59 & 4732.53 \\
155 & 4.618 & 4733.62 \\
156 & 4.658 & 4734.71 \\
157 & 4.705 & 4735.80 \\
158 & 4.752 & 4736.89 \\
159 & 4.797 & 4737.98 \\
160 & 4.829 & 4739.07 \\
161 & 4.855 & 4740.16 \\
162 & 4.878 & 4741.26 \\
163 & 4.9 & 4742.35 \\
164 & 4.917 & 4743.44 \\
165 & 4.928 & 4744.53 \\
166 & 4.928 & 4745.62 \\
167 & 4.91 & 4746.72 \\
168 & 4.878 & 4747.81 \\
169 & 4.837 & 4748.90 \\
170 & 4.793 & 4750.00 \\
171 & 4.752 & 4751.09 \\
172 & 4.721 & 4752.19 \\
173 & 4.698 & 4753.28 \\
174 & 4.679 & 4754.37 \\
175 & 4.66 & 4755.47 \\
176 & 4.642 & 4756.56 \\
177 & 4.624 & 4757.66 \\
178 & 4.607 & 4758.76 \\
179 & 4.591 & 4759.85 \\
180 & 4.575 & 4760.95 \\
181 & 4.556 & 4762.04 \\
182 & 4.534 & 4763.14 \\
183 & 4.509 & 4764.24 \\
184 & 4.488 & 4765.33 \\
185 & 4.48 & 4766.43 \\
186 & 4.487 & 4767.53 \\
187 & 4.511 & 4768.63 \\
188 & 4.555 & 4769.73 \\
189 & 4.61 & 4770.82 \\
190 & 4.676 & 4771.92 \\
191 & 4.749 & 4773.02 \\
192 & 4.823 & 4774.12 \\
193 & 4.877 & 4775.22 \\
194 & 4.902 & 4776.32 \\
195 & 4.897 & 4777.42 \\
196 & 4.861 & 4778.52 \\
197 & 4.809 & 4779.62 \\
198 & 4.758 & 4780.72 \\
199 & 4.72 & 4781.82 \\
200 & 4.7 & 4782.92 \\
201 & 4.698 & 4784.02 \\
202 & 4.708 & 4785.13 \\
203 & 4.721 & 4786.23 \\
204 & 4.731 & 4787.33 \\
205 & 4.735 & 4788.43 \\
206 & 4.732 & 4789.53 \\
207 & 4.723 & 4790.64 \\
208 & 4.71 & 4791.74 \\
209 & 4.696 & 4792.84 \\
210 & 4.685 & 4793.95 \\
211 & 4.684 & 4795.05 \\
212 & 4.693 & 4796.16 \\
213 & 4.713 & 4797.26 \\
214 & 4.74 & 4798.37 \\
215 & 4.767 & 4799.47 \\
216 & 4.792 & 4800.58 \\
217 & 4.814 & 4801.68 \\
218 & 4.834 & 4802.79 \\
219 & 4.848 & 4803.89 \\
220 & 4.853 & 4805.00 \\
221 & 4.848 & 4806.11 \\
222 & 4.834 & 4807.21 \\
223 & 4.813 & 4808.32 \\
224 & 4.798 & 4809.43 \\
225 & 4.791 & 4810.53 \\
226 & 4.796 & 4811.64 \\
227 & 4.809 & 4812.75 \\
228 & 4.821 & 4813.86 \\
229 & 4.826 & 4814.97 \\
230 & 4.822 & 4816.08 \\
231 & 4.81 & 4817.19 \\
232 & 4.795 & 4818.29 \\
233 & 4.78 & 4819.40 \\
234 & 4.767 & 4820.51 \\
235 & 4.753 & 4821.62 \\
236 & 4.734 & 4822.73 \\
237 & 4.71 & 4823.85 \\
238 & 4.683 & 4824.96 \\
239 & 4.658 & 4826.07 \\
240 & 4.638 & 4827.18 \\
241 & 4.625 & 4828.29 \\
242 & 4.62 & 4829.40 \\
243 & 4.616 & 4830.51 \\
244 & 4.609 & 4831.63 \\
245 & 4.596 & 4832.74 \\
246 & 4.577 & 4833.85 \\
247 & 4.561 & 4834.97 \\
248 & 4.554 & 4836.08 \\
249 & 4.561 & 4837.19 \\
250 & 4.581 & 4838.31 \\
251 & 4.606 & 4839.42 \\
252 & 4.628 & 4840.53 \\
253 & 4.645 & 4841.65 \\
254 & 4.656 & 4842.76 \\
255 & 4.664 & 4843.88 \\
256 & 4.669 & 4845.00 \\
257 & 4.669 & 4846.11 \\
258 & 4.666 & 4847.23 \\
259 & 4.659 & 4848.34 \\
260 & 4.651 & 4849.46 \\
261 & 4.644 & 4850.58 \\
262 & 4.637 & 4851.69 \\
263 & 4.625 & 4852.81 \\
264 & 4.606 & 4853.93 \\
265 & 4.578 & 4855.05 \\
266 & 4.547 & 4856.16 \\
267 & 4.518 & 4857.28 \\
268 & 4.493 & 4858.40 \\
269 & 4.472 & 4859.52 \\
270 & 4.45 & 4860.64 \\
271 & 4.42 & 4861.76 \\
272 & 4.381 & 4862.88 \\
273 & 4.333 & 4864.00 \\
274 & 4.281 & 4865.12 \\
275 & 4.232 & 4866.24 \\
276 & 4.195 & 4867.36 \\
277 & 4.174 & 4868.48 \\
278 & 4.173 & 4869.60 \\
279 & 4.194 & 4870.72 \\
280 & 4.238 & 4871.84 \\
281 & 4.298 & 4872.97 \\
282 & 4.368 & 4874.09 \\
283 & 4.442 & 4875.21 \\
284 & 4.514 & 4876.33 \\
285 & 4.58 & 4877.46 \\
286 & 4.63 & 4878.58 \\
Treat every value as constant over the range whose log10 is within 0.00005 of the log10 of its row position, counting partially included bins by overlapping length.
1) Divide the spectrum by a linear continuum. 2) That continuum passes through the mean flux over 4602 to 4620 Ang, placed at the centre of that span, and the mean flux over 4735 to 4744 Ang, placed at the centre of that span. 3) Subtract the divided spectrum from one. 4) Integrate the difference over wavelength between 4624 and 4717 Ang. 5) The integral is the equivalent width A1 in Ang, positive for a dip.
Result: 5.7 Ang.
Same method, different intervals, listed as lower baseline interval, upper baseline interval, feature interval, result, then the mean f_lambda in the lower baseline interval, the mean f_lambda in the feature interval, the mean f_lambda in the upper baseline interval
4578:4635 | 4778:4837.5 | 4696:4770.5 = 0.7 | 4.61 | 4.64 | 4.73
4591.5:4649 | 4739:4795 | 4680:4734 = 1.1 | 4.58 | 4.56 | 4.72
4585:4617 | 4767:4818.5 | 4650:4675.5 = 0.6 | 4.62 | 4.56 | 4.76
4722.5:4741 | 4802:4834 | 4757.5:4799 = 0.4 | 4.71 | 4.68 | 4.75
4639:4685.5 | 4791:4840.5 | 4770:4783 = -0.3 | 4.49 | 4.78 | 4.72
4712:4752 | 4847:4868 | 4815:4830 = -0.5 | 4.76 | 4.73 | 4.49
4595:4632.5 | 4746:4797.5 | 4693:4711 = 0.9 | 4.65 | 4.44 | 4.7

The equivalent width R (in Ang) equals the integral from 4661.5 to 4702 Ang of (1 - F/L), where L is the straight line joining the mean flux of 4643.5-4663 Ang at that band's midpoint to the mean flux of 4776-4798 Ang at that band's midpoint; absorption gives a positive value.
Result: 0.3 Ang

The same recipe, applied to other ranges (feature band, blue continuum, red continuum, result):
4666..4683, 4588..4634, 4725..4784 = 0.72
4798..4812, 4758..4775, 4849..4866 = -0.79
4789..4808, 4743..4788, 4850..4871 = -0.63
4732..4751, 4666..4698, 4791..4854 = -0.92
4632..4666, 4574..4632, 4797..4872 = 0.77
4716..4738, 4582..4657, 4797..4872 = -0.65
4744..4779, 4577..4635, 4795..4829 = 0.24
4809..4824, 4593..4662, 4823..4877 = -0.87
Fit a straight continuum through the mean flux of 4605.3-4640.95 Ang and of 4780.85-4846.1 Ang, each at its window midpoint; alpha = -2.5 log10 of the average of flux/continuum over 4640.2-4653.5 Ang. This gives 0.06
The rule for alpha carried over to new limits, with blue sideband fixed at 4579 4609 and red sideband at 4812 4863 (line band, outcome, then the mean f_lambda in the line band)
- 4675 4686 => 0.04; 4.43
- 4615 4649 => 0.01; 4.53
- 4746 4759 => -0.03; 4.74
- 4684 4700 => 0.01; 4.55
